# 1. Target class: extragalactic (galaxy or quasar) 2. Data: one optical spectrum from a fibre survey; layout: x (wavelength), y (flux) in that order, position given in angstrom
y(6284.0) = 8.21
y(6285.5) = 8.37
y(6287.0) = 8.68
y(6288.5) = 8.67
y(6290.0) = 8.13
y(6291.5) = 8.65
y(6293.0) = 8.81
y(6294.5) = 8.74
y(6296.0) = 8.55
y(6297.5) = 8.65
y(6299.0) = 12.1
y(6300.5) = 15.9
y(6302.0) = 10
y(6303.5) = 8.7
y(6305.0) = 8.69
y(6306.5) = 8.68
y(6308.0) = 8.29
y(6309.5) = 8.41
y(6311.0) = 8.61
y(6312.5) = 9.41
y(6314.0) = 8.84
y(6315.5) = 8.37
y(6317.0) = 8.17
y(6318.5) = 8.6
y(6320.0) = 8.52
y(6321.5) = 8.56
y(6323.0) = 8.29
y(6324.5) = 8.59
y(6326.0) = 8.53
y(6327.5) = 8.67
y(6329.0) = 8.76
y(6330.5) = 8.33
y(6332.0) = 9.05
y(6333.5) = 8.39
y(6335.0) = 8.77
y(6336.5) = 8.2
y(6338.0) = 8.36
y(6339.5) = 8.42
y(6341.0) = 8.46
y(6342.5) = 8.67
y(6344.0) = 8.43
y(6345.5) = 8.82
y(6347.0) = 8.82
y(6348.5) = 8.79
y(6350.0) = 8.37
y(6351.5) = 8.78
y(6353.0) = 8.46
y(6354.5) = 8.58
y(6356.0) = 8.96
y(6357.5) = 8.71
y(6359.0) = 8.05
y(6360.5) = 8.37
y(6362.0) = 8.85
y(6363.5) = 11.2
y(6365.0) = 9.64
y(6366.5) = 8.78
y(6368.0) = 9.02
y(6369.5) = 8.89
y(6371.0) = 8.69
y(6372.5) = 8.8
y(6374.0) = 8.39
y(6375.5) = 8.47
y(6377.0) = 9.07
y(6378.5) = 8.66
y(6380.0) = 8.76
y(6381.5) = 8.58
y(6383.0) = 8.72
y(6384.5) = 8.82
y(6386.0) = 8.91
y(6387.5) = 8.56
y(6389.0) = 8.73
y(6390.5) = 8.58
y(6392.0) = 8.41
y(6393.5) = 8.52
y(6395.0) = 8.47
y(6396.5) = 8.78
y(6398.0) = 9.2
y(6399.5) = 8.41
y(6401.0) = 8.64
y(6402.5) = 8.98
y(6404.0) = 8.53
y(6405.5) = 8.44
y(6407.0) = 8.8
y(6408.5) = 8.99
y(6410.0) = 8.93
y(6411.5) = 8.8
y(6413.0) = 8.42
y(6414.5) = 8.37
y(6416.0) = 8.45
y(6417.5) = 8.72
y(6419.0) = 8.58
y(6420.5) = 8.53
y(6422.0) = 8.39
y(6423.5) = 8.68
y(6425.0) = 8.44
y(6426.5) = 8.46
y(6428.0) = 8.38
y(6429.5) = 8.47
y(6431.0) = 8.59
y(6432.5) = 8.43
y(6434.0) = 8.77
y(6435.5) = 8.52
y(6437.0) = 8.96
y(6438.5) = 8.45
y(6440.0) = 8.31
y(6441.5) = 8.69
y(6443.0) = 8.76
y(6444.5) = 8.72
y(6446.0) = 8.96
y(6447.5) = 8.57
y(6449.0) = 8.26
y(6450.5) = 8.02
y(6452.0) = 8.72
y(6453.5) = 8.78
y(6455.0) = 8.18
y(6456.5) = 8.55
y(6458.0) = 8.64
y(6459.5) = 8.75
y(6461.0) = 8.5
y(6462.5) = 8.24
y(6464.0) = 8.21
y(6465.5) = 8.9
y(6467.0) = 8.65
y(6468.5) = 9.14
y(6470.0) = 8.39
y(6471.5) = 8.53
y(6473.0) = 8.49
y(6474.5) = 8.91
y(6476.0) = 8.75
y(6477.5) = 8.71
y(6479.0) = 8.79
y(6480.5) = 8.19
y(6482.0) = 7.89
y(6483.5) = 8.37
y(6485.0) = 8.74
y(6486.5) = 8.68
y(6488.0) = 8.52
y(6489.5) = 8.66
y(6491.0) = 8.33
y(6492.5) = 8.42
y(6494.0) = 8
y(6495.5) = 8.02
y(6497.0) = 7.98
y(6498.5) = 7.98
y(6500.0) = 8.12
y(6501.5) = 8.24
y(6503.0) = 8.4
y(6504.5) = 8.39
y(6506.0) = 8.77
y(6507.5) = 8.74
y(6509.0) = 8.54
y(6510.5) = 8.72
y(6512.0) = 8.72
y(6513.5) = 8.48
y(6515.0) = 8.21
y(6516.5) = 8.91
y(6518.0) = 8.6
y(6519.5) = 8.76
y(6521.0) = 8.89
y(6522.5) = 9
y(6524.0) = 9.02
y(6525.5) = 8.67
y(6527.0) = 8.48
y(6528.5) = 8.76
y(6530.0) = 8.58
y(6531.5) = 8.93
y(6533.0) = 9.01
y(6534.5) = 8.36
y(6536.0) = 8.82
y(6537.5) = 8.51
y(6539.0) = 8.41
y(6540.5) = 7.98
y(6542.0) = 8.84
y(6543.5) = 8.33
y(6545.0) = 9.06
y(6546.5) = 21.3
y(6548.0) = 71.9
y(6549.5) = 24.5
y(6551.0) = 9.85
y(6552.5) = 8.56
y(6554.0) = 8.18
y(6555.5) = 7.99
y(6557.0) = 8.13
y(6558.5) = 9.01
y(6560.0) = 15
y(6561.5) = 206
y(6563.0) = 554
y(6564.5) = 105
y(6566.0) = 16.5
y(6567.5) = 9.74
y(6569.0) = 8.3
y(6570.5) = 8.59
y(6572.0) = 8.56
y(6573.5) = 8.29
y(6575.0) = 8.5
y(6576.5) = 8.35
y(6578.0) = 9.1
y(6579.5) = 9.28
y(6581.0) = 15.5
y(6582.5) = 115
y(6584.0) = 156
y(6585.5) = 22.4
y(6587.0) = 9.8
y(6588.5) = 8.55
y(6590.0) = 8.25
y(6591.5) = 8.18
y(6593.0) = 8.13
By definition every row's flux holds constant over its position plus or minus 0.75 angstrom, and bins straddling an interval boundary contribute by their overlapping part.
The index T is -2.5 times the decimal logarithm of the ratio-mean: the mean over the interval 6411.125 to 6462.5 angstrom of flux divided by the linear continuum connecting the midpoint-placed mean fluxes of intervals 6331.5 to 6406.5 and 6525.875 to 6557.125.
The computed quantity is 0.21 mag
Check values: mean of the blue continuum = 8.72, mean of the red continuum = 13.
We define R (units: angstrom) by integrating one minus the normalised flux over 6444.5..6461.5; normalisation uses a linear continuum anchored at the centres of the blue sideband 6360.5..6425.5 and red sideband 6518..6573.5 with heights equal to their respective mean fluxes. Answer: 9.24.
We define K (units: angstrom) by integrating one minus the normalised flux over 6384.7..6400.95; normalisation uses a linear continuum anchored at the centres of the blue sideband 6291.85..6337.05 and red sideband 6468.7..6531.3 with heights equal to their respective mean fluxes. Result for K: 0.3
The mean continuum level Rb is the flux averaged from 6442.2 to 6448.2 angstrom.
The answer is 8.75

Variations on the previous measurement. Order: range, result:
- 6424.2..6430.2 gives 8.44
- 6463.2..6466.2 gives 8.54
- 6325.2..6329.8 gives 8.65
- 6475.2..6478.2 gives 8.73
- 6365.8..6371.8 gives 8.85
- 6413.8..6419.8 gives 8.53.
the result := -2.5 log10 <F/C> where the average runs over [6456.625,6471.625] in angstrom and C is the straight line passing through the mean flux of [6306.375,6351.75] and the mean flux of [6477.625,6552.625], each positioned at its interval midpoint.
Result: 0.15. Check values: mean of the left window 8.58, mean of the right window 10.4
